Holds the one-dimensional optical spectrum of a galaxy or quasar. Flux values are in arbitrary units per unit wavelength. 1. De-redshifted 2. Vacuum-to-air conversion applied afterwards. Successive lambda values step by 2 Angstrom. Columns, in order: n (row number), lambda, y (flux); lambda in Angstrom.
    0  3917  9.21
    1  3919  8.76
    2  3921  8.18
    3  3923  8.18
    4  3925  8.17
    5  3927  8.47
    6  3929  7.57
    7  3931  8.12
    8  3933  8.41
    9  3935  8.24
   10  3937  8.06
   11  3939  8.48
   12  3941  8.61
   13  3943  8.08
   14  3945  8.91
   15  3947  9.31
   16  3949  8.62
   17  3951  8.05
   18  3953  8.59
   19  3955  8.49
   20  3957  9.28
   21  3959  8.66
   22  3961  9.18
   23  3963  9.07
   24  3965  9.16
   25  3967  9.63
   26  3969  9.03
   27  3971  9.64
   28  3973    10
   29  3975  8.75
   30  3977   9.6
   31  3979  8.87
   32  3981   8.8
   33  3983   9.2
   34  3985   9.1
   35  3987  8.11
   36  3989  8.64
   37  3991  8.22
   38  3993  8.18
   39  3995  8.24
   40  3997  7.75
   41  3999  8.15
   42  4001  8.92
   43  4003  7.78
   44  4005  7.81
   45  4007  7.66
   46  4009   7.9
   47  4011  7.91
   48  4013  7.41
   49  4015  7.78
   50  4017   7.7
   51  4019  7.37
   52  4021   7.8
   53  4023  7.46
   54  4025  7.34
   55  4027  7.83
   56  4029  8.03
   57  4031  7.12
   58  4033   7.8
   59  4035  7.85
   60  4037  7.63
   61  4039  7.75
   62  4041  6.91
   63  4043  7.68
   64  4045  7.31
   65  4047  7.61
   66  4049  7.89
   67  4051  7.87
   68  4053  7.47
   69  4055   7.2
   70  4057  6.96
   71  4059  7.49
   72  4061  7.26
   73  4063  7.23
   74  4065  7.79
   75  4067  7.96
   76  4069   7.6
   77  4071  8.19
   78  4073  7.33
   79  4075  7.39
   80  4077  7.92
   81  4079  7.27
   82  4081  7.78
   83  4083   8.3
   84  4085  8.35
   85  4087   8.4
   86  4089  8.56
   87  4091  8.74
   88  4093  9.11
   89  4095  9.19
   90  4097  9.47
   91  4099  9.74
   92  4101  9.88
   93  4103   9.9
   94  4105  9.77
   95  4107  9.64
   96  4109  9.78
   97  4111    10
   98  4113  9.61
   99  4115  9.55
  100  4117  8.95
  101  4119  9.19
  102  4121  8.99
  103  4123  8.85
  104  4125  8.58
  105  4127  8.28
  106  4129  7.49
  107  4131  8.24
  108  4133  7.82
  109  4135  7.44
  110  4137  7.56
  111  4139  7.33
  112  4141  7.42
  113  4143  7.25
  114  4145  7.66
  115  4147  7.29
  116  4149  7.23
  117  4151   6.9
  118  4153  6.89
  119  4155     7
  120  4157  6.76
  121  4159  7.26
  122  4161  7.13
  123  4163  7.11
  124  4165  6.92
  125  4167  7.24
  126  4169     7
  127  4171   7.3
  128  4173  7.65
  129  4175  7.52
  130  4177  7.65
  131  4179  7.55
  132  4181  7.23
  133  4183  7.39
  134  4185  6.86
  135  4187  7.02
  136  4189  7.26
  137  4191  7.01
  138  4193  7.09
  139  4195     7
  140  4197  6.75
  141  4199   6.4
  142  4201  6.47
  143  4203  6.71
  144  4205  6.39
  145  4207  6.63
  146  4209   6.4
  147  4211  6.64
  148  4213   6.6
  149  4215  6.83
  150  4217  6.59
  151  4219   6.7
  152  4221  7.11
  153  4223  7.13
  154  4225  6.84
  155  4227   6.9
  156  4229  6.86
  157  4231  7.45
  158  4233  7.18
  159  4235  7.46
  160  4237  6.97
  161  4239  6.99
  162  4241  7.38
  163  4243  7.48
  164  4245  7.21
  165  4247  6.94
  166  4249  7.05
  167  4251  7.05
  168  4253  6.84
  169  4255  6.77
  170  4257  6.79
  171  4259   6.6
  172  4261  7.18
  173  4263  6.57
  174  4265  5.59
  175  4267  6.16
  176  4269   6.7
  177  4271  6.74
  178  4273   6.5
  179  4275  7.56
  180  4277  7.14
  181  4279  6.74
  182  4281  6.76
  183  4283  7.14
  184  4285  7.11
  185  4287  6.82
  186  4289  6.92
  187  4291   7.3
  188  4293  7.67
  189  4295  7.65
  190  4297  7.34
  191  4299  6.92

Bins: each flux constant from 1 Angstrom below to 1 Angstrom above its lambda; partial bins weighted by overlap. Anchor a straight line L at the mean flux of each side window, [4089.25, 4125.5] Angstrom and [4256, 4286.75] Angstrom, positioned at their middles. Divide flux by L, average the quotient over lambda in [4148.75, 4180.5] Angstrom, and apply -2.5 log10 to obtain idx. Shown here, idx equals 0.18 mag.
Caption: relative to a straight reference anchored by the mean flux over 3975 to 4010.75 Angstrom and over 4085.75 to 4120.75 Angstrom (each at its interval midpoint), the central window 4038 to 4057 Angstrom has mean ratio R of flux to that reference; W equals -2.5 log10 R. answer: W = 0.185 mag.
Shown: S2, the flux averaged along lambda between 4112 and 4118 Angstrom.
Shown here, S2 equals 9.37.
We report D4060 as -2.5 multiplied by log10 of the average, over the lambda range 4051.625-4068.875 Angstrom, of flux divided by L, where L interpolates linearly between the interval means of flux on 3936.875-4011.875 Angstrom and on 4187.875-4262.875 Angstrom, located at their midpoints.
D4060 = 0.09 mag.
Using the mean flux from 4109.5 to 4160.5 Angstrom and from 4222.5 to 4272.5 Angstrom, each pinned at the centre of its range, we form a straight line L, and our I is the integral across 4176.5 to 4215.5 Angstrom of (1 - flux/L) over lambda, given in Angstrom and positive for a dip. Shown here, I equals 2.7 Angstrom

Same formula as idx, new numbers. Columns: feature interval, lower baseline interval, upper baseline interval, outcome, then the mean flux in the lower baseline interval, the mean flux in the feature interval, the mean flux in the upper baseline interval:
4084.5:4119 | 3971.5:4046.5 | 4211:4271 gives -0.22 mag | 8.07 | 9.34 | 6.89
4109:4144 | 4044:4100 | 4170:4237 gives -0.12 mag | 7.98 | 8.43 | 6.99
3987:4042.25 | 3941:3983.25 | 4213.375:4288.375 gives 0.10 mag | 8.98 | 7.82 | 6.91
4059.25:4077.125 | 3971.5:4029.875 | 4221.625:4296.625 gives 0.04 mag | 8.23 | 7.61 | 6.98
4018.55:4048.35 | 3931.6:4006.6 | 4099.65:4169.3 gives 0.12 mag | 8.68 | 7.57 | 8.13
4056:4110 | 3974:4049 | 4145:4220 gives -0.11 mag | 8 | 8.41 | 6.99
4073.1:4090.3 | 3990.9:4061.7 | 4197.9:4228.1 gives -0.08 mag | 7.69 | 7.97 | 6.69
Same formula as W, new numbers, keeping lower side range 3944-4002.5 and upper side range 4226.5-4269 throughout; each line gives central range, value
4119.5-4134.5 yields -0.08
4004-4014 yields 0.11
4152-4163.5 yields 0.08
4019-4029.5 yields 0.11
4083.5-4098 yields -0.10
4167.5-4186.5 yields 0.01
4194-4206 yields 0.10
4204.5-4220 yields 0.09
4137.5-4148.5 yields 0.04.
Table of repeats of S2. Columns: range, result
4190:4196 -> 7.03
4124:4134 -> 8.08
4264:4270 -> 6.15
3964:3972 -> 9.37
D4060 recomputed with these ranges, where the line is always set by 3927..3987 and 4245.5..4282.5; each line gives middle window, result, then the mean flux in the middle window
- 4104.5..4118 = -0.23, 9.61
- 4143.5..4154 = 0.05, 7.2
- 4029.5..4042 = 0.10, 7.53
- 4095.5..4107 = -0.23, 9.72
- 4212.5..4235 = 0.01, 6.96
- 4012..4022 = 0.11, 7.61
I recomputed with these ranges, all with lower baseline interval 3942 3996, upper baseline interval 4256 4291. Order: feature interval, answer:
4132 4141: 0.2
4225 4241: -0.1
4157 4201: 1.7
